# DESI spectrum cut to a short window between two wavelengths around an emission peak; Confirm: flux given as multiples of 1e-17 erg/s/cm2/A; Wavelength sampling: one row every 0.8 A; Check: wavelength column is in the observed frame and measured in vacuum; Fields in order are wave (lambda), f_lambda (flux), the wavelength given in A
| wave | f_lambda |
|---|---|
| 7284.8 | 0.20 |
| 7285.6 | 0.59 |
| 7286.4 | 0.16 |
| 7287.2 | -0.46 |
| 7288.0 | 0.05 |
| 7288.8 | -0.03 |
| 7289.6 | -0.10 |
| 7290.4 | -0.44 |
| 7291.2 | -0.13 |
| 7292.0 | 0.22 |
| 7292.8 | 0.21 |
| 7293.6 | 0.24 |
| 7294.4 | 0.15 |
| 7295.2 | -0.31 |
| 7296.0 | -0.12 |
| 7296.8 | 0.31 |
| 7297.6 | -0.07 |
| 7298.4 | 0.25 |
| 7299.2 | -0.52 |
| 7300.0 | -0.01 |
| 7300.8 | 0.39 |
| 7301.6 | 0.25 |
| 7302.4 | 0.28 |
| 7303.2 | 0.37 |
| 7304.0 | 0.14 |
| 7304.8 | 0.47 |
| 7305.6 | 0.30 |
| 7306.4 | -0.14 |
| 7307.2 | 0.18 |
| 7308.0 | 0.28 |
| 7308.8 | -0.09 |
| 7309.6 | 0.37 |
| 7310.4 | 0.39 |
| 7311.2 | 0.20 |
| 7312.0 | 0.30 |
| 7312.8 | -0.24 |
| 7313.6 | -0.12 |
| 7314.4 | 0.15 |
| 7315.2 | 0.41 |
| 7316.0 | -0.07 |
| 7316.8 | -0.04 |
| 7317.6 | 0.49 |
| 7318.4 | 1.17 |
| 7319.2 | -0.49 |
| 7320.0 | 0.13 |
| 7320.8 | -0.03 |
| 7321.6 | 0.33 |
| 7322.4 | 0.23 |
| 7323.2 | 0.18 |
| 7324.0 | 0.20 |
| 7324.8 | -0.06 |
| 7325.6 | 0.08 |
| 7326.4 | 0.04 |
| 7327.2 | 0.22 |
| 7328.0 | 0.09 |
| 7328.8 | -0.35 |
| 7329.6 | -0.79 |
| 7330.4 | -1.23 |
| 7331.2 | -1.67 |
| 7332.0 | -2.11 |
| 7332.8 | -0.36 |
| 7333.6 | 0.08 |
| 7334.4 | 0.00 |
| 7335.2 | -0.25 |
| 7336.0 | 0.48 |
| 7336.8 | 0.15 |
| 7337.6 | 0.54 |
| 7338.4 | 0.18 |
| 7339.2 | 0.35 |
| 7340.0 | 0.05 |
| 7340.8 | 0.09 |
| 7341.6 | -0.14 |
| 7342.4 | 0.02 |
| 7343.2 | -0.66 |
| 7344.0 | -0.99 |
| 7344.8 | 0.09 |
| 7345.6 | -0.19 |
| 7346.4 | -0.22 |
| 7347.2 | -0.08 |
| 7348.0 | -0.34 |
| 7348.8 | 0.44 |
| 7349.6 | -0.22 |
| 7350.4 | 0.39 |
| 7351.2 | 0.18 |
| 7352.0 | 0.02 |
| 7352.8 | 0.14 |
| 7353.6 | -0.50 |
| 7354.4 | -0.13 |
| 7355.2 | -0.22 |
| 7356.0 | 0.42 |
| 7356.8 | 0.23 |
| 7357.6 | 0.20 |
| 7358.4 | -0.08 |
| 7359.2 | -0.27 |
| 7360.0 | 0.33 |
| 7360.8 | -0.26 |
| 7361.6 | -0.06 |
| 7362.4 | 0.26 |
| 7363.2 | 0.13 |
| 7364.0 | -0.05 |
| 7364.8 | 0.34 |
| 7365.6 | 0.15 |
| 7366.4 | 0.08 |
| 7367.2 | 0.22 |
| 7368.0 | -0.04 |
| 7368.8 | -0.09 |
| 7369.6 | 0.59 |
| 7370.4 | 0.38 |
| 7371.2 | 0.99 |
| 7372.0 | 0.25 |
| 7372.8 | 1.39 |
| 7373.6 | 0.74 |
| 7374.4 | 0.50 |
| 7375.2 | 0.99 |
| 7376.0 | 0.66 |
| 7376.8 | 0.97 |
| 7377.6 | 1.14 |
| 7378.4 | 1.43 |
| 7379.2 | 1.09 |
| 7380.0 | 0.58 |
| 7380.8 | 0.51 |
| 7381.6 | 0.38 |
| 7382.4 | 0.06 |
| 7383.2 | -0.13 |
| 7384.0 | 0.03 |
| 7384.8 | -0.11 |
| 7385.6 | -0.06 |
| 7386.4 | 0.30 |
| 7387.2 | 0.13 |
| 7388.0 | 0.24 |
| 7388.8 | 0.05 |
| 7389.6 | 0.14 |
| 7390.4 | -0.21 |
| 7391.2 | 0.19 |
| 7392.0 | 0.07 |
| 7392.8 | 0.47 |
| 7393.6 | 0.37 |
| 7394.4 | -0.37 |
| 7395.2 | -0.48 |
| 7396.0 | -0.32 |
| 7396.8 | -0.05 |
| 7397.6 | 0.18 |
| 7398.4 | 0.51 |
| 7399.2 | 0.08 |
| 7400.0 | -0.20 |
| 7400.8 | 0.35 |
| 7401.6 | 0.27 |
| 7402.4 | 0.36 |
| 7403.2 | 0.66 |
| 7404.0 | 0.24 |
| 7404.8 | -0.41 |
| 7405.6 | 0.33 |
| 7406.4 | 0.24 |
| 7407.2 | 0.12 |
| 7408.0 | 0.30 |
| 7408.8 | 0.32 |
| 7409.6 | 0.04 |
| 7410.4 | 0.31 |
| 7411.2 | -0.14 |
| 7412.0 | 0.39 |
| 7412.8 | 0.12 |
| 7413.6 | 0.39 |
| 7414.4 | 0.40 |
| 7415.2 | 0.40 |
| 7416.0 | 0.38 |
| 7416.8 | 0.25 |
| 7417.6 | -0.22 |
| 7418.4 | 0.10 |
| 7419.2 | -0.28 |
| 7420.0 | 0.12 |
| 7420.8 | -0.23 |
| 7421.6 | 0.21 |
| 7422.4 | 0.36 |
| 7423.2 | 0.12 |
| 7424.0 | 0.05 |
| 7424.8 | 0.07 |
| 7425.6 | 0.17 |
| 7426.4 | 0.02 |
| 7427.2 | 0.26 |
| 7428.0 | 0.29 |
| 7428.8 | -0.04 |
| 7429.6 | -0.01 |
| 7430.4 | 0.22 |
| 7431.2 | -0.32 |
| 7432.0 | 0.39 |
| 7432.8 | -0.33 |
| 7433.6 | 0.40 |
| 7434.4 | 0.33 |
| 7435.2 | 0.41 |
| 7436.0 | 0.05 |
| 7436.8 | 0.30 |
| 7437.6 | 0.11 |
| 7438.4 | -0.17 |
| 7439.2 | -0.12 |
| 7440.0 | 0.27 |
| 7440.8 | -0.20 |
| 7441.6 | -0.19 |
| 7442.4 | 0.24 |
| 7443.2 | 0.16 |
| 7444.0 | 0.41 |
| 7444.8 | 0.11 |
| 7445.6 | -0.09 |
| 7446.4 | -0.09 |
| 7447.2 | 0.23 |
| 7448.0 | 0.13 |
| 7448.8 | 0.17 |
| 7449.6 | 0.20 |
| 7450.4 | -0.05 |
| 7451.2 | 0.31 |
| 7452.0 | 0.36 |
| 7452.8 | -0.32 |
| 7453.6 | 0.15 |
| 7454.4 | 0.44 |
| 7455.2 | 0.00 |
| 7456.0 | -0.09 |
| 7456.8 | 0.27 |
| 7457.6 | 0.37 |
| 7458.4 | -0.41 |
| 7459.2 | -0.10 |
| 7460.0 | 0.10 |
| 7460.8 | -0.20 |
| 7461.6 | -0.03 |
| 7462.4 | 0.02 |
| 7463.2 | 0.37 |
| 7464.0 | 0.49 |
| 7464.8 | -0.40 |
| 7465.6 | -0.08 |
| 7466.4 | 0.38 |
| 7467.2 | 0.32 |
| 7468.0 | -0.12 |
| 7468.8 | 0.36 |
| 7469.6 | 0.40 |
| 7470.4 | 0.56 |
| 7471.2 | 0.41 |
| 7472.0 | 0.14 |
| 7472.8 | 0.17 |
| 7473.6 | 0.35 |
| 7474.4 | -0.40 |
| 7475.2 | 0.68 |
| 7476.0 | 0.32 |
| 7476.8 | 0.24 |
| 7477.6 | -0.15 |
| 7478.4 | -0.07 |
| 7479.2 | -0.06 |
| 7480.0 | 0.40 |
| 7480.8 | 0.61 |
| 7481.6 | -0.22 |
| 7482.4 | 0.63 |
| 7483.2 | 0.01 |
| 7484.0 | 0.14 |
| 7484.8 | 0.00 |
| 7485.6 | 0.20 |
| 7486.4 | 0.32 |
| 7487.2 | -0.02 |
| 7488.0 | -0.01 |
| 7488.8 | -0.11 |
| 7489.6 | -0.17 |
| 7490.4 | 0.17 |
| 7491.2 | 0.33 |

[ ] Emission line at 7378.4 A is [O II] 3727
